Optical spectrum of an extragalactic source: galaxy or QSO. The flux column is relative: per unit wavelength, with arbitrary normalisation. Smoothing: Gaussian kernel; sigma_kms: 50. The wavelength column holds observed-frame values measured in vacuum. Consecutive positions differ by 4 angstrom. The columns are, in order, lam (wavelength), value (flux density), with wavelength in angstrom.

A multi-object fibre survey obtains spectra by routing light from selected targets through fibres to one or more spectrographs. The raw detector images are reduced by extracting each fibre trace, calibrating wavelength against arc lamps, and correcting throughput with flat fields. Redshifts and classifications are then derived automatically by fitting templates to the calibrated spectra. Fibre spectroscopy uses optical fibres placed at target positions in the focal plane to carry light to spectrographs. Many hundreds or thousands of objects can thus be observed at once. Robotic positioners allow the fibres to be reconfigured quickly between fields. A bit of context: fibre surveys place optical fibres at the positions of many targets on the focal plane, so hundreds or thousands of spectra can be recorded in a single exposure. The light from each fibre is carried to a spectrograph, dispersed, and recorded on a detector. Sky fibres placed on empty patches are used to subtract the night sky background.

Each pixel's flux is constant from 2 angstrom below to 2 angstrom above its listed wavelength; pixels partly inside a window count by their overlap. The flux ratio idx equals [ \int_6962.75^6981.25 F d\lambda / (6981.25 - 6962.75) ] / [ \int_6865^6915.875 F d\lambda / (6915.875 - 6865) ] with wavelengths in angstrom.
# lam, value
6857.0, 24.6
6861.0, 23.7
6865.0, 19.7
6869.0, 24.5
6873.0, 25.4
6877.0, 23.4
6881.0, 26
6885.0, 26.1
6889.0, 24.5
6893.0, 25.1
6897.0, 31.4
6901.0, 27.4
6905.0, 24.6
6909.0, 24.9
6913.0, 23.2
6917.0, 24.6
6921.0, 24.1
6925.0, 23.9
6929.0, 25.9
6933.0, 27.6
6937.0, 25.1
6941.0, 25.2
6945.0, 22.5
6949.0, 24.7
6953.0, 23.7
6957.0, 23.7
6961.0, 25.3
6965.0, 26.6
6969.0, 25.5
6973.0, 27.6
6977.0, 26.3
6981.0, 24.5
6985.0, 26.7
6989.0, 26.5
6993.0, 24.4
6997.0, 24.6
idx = 1.0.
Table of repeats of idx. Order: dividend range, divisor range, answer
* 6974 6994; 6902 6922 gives 1.06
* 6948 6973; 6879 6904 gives 0.94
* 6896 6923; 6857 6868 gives 1.14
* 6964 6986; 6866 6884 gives 1.06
